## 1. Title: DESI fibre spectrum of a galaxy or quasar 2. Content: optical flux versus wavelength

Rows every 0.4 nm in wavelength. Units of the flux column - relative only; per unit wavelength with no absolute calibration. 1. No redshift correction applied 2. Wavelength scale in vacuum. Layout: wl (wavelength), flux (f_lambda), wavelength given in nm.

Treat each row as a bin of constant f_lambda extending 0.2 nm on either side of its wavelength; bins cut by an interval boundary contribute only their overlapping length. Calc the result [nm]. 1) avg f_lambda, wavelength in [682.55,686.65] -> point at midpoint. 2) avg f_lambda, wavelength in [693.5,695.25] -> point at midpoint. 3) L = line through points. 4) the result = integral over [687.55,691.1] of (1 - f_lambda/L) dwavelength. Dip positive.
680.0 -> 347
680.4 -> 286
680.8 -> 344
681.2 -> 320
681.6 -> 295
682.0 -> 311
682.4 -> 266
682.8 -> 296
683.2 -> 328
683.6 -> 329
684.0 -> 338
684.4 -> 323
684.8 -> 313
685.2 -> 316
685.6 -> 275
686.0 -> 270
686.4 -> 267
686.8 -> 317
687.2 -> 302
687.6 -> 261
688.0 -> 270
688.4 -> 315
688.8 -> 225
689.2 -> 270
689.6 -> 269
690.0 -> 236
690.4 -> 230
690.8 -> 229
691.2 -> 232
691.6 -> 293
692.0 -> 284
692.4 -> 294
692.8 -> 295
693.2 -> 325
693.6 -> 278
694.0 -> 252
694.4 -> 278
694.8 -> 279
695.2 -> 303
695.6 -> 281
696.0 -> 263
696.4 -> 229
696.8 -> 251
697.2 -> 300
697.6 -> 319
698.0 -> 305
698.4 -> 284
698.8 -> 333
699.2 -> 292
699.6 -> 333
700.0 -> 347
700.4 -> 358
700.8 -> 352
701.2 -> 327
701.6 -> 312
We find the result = 0.44 nm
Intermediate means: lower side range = 305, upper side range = 276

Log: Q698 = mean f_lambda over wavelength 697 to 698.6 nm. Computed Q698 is 302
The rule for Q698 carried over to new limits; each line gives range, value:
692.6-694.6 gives 286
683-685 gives 326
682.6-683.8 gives 318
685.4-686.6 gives 271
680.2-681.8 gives 311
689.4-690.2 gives 253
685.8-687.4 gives 289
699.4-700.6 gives 346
